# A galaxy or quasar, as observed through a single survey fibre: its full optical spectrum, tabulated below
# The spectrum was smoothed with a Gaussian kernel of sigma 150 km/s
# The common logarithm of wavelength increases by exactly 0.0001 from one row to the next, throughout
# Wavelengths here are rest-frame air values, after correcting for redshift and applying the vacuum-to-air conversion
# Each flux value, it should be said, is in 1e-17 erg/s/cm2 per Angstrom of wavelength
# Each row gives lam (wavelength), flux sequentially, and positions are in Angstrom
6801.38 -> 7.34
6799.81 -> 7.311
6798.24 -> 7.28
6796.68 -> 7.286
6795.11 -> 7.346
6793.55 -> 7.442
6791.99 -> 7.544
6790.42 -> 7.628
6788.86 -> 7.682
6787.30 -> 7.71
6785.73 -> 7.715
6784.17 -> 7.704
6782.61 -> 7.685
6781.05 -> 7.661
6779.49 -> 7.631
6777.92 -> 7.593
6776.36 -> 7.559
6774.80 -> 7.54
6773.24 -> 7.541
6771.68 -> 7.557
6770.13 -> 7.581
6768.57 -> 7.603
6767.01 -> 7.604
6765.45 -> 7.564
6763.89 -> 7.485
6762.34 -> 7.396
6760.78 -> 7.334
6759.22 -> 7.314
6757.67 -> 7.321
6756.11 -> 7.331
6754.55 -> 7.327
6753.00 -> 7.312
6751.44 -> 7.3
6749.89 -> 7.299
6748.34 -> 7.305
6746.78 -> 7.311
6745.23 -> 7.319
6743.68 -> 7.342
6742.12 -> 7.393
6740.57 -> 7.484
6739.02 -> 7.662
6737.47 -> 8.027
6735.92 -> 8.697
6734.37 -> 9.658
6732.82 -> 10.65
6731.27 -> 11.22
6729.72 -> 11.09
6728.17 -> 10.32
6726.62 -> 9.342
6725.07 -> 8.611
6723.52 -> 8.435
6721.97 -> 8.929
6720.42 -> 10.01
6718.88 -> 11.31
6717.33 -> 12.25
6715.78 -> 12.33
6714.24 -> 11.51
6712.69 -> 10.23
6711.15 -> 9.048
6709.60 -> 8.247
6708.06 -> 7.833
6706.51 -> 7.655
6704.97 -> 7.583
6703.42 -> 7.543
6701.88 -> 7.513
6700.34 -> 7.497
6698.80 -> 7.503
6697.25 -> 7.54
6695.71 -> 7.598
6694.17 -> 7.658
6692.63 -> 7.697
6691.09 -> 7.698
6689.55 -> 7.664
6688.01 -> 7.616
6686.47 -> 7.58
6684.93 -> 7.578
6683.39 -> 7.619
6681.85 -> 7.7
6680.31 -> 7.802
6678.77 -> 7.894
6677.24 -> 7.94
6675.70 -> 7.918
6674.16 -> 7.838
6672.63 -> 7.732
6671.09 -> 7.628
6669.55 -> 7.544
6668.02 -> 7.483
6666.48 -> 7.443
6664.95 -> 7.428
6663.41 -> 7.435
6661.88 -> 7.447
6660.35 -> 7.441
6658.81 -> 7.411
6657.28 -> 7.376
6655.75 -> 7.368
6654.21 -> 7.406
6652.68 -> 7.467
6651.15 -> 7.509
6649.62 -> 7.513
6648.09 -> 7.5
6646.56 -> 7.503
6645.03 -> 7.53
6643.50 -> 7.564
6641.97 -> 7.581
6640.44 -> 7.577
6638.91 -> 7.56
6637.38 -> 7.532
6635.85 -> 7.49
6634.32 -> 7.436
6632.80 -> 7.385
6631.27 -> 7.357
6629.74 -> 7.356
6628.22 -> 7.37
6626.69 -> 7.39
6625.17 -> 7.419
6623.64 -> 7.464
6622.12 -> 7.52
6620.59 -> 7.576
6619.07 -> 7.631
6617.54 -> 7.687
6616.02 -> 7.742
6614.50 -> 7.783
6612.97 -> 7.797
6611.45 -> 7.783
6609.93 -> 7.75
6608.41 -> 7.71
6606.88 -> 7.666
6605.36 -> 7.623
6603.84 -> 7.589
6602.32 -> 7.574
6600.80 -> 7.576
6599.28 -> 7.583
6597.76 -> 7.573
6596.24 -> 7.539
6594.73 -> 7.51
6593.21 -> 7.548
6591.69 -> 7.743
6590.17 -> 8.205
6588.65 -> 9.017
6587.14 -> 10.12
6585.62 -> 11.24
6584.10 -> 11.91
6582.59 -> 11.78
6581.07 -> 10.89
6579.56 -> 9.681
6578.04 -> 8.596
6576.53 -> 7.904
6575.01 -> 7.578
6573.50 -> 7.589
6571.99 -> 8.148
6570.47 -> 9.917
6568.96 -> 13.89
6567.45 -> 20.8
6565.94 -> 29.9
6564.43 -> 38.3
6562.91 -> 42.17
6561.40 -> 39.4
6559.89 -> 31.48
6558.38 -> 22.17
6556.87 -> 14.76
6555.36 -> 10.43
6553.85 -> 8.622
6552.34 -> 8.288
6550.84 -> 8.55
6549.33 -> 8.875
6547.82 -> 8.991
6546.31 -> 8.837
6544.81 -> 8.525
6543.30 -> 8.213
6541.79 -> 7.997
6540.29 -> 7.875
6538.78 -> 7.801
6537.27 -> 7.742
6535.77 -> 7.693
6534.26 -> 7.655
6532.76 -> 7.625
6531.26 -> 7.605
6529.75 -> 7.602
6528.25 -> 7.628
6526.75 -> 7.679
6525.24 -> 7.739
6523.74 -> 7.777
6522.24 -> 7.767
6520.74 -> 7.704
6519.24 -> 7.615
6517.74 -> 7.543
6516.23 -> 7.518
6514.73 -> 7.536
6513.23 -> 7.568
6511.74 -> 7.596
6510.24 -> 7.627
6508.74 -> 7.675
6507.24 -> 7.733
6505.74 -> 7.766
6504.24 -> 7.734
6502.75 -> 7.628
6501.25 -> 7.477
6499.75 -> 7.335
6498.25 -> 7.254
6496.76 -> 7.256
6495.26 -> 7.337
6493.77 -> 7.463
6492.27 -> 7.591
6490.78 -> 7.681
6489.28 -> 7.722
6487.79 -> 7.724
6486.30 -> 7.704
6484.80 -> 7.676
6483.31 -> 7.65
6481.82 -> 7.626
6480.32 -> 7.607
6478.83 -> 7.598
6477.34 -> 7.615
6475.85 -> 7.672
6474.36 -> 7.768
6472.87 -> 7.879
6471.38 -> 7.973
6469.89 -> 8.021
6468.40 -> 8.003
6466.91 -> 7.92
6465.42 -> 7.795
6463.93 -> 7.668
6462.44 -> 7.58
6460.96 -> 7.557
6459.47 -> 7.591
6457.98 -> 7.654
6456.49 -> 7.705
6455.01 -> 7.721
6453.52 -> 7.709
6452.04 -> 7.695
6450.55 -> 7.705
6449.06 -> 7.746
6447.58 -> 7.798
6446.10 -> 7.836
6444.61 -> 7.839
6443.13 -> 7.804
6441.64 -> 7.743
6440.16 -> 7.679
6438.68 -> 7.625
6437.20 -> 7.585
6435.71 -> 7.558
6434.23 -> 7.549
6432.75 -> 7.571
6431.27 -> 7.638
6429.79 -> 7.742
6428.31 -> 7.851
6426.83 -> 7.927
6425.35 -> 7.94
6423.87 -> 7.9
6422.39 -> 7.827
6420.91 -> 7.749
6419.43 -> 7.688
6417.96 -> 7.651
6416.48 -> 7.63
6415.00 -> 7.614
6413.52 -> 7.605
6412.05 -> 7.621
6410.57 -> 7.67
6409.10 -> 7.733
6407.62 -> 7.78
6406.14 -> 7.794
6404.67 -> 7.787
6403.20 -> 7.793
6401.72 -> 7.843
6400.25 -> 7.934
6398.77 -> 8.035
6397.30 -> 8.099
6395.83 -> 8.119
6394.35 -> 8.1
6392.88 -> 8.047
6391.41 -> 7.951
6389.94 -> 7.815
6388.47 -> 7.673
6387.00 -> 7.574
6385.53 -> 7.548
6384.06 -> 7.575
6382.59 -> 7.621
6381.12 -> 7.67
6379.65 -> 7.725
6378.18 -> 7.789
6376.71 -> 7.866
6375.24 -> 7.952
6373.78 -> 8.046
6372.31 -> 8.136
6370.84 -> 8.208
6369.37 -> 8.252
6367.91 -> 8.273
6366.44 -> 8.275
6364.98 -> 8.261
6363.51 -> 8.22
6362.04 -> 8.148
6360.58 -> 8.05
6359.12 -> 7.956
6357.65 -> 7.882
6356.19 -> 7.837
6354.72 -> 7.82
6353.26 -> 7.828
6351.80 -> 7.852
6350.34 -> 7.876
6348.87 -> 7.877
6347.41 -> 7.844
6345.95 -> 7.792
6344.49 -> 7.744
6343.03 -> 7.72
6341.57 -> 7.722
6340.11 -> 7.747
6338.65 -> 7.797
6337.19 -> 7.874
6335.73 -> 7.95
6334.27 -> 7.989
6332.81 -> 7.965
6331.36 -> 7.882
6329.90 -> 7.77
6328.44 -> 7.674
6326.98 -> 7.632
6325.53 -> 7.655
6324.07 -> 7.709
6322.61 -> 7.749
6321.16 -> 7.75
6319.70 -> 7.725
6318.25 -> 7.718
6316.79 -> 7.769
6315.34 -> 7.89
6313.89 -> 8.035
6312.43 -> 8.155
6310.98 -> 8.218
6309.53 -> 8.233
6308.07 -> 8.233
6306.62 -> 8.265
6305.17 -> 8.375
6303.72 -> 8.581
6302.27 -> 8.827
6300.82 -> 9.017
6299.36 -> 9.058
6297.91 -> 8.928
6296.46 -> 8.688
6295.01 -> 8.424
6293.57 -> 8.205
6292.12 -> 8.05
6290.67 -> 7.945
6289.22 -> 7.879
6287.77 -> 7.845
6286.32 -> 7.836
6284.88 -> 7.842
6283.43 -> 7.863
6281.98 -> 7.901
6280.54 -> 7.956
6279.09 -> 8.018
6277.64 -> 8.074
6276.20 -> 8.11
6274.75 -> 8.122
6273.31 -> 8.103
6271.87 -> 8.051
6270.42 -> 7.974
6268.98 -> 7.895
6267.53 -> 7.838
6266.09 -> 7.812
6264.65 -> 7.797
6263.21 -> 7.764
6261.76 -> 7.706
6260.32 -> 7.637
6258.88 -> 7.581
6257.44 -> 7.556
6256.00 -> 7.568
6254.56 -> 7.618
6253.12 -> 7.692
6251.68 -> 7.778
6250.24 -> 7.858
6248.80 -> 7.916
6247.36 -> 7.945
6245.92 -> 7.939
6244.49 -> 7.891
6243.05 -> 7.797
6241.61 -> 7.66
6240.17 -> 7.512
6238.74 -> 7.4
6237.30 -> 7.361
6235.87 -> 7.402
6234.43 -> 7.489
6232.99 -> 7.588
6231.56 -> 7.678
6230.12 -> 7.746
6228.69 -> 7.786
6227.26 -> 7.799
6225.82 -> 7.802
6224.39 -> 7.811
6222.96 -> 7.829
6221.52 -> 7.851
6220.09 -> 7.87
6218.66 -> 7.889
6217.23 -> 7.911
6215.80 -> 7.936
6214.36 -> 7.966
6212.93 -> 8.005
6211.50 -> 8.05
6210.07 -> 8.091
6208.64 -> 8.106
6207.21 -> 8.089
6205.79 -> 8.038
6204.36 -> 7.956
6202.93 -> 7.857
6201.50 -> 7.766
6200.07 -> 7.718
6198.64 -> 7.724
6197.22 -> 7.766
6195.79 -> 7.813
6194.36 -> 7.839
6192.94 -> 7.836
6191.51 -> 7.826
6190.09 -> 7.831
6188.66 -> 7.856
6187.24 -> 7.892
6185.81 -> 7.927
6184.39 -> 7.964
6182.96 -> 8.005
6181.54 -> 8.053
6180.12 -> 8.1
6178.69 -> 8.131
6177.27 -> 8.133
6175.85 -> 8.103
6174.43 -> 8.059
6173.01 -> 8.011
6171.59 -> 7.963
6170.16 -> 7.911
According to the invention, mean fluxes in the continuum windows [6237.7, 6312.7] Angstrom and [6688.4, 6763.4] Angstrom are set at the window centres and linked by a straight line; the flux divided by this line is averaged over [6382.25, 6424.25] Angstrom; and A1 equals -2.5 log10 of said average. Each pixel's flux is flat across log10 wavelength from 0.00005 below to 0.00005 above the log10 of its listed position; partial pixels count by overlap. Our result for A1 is 0.05 mag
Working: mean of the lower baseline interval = 8.02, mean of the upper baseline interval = 8.46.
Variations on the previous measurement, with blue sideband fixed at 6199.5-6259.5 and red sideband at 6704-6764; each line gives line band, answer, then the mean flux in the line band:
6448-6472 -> 0.06 mag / 7.75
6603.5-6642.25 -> 0.12 mag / 7.57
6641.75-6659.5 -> 0.14 mag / 7.48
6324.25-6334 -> 0.03 mag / 7.77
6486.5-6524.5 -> 0.09 mag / 7.59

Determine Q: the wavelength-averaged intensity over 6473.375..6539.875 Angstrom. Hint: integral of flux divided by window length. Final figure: 7.62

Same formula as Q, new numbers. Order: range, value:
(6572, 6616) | 8.44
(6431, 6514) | 7.67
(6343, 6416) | 7.88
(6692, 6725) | 8.85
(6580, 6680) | 7.88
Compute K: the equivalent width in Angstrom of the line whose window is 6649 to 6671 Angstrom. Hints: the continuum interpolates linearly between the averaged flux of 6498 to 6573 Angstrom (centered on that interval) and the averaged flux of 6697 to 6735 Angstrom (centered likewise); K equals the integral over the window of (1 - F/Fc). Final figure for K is 5.7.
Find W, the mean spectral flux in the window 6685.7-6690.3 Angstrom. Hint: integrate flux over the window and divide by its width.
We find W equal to 7.62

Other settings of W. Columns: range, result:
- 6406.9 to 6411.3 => 7.73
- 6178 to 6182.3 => 8.09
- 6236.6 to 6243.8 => 7.54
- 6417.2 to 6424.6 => 7.76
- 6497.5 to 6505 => 7.49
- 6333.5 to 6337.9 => 7.93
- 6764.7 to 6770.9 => 7.58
